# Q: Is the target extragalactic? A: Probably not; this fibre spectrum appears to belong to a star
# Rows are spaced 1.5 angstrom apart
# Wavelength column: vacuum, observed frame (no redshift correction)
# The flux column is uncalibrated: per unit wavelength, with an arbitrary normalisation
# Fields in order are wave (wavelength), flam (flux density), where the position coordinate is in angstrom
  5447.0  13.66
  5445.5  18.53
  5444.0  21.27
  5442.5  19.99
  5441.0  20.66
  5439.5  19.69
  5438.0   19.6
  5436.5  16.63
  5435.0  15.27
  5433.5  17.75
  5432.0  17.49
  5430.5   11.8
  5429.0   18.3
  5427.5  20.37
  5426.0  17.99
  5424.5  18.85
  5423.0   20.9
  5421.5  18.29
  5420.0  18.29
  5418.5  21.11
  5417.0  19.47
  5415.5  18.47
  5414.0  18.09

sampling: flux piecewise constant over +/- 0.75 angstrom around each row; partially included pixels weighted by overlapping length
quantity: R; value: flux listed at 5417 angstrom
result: 19.47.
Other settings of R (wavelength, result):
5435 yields 15.27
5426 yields 17.99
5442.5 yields 19.99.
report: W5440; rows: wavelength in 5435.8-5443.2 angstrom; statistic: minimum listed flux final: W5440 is 16.63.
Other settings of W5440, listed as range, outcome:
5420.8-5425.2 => 18.29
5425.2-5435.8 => 11.8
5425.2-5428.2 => 17.99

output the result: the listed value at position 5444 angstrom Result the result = 21.27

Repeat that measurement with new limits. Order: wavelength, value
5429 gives 18.3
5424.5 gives 18.85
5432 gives 17.49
